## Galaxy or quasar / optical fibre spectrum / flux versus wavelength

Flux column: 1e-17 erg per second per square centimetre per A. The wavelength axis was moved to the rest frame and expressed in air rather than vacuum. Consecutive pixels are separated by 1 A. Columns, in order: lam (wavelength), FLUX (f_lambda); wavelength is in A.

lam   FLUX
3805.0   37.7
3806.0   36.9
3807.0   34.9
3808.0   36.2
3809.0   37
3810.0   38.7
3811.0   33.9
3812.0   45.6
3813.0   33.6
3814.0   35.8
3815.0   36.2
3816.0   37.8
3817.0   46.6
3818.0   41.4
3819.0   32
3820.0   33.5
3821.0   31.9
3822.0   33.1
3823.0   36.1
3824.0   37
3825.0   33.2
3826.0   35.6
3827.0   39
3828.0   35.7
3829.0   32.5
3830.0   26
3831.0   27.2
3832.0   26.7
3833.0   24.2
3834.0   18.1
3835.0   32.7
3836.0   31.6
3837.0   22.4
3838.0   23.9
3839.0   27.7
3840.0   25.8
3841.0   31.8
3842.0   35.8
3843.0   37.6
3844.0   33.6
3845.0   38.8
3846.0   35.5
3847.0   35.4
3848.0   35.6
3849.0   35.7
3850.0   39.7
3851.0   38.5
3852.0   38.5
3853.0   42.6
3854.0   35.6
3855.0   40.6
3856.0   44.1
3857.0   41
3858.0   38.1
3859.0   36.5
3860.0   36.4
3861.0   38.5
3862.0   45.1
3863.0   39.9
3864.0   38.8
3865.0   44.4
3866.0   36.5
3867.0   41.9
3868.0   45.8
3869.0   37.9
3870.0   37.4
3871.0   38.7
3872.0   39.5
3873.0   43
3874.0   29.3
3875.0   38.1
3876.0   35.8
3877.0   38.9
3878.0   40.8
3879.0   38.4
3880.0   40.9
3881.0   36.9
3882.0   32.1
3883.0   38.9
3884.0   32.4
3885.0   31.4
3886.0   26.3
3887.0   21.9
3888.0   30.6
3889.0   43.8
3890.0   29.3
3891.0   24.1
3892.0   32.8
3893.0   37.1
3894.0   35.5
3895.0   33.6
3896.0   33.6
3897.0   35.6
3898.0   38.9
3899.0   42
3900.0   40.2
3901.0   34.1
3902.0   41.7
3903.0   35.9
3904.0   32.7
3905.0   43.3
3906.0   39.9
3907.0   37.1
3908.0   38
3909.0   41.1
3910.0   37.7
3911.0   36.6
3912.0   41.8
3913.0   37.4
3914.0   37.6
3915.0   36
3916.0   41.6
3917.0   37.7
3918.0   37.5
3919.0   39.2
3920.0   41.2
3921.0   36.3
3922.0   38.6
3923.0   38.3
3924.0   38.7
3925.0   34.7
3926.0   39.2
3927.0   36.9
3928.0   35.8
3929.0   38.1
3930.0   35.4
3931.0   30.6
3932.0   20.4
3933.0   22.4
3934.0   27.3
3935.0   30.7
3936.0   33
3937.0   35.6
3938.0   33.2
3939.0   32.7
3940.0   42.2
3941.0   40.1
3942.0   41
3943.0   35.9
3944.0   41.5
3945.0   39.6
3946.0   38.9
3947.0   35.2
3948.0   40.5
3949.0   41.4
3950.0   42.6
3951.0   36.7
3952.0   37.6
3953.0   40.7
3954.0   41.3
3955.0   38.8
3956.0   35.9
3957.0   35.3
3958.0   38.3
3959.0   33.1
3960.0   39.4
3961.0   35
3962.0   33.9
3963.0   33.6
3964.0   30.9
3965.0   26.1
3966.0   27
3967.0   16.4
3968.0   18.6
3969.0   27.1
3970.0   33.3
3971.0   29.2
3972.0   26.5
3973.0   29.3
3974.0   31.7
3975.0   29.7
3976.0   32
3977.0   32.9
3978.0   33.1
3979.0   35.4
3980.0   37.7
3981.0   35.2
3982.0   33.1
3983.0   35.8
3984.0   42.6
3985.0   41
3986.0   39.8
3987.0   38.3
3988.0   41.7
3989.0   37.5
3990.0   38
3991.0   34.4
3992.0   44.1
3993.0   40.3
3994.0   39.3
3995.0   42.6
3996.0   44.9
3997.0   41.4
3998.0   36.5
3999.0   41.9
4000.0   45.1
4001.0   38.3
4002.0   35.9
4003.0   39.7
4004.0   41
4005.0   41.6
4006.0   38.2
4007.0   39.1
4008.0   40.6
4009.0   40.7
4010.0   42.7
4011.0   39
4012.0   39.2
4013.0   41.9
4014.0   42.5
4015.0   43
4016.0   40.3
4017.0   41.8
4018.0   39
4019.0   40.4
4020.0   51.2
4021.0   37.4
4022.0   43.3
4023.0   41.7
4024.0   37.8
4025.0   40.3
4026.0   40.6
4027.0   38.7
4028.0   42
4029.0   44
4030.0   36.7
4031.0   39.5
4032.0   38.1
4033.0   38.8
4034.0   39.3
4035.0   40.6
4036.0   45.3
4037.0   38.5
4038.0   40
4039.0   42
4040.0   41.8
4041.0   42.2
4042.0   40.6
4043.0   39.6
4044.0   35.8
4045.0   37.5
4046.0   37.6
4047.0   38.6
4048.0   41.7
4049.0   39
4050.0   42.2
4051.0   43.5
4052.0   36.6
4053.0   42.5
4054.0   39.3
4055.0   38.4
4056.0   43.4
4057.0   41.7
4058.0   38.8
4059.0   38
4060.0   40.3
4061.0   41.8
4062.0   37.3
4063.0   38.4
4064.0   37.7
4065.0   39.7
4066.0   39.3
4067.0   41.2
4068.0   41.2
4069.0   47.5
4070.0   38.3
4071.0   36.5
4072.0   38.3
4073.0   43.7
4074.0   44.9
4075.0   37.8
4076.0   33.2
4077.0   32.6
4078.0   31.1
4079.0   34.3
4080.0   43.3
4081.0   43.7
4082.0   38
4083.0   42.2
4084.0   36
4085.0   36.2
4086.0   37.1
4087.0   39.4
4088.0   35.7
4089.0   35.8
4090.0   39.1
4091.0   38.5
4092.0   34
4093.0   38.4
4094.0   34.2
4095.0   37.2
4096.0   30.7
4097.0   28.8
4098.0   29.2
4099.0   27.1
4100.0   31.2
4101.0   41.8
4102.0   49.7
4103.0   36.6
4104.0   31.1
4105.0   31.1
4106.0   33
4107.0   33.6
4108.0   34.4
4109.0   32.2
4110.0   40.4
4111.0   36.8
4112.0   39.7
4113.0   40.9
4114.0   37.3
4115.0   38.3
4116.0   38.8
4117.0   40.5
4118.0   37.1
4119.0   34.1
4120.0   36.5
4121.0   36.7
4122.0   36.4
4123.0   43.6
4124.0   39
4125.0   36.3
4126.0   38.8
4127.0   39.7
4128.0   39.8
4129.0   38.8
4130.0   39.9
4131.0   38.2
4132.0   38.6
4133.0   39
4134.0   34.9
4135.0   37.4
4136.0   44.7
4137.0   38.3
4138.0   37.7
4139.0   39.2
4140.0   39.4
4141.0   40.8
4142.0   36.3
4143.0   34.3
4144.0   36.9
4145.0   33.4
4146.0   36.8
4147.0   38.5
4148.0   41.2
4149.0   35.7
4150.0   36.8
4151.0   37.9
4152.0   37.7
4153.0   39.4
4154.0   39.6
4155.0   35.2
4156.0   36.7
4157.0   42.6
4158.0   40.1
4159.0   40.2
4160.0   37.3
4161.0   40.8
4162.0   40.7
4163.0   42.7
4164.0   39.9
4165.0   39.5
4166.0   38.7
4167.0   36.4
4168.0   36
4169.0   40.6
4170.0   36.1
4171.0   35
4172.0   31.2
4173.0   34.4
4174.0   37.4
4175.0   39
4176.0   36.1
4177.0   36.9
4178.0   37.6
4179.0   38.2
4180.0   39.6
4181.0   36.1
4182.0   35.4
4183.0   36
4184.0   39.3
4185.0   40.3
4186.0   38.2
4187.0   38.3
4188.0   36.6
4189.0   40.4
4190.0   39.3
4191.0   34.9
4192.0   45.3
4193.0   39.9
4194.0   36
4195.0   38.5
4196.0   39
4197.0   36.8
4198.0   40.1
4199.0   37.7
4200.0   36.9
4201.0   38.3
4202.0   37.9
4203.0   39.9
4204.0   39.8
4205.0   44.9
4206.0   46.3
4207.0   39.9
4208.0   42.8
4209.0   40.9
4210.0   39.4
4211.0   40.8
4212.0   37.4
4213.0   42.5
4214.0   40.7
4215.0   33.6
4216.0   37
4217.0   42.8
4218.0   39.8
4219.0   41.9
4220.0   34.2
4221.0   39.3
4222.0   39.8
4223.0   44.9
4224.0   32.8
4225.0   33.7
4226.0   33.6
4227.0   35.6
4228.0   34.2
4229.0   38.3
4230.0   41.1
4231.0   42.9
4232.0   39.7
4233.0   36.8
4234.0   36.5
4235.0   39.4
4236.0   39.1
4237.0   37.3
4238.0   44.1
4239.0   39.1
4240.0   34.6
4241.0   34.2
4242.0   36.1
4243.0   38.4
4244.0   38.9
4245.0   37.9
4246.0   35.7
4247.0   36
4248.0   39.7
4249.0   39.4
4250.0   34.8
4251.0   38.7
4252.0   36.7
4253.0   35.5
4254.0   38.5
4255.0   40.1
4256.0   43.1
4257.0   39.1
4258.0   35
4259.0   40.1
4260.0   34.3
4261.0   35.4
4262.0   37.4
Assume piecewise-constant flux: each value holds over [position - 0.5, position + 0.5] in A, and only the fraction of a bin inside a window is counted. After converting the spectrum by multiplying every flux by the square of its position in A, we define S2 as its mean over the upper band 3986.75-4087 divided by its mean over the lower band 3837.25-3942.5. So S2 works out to 1.18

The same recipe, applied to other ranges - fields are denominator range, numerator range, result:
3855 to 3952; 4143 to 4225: 1.20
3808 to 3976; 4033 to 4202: 1.21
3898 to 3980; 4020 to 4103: 1.17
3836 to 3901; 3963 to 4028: 1.10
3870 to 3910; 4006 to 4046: 1.20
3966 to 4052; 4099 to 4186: 1.05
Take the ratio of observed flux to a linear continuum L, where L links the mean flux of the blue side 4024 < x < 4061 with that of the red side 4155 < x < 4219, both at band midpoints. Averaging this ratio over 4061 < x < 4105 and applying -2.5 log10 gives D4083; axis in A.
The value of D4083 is 0.07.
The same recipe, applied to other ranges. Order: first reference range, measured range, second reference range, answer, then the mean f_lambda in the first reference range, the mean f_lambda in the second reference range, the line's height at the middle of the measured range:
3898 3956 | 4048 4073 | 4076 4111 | -0.12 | 37.2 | 35.8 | 36.1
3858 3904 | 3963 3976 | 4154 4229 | 0.32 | 36.7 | 38.5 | 37.2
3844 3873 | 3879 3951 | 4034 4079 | 0.09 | 39.1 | 39.6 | 39.3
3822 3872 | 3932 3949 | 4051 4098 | 0.04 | 35.4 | 38.3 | 36.6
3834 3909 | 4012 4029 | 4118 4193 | -0.12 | 36.2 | 38.1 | 37.2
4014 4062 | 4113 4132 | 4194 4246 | 0.03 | 40.4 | 38.7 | 39.6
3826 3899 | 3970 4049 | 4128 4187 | -0.07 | 35.2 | 38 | 36.6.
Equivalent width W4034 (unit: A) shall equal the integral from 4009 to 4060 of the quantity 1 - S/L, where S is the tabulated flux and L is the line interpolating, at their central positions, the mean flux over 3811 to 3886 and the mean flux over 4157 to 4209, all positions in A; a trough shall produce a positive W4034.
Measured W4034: -4.2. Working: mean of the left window 35.8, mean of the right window 38.7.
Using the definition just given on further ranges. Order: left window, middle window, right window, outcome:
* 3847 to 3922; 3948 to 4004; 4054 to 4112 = 2.38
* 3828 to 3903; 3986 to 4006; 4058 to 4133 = -1.90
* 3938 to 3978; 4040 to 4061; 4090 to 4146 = -2.40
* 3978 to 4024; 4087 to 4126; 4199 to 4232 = 3.27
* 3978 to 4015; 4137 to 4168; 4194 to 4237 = 0.60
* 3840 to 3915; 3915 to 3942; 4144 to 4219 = 1.42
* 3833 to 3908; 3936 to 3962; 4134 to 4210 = -0.94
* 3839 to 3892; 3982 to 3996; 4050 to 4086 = -0.47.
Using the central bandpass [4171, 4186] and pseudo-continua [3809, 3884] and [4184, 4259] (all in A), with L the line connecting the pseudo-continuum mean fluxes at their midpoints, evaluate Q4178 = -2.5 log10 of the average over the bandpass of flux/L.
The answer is 0.04 mag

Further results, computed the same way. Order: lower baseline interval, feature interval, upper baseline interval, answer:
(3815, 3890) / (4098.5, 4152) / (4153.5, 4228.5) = 0.01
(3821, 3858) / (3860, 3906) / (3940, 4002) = -0.07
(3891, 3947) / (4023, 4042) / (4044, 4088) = -0.05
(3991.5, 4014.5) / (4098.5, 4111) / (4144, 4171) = 0.11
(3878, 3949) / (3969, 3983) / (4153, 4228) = 0.14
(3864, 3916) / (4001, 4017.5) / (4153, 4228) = -0.08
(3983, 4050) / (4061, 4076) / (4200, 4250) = 0.00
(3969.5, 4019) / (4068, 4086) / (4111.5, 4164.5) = -0.01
